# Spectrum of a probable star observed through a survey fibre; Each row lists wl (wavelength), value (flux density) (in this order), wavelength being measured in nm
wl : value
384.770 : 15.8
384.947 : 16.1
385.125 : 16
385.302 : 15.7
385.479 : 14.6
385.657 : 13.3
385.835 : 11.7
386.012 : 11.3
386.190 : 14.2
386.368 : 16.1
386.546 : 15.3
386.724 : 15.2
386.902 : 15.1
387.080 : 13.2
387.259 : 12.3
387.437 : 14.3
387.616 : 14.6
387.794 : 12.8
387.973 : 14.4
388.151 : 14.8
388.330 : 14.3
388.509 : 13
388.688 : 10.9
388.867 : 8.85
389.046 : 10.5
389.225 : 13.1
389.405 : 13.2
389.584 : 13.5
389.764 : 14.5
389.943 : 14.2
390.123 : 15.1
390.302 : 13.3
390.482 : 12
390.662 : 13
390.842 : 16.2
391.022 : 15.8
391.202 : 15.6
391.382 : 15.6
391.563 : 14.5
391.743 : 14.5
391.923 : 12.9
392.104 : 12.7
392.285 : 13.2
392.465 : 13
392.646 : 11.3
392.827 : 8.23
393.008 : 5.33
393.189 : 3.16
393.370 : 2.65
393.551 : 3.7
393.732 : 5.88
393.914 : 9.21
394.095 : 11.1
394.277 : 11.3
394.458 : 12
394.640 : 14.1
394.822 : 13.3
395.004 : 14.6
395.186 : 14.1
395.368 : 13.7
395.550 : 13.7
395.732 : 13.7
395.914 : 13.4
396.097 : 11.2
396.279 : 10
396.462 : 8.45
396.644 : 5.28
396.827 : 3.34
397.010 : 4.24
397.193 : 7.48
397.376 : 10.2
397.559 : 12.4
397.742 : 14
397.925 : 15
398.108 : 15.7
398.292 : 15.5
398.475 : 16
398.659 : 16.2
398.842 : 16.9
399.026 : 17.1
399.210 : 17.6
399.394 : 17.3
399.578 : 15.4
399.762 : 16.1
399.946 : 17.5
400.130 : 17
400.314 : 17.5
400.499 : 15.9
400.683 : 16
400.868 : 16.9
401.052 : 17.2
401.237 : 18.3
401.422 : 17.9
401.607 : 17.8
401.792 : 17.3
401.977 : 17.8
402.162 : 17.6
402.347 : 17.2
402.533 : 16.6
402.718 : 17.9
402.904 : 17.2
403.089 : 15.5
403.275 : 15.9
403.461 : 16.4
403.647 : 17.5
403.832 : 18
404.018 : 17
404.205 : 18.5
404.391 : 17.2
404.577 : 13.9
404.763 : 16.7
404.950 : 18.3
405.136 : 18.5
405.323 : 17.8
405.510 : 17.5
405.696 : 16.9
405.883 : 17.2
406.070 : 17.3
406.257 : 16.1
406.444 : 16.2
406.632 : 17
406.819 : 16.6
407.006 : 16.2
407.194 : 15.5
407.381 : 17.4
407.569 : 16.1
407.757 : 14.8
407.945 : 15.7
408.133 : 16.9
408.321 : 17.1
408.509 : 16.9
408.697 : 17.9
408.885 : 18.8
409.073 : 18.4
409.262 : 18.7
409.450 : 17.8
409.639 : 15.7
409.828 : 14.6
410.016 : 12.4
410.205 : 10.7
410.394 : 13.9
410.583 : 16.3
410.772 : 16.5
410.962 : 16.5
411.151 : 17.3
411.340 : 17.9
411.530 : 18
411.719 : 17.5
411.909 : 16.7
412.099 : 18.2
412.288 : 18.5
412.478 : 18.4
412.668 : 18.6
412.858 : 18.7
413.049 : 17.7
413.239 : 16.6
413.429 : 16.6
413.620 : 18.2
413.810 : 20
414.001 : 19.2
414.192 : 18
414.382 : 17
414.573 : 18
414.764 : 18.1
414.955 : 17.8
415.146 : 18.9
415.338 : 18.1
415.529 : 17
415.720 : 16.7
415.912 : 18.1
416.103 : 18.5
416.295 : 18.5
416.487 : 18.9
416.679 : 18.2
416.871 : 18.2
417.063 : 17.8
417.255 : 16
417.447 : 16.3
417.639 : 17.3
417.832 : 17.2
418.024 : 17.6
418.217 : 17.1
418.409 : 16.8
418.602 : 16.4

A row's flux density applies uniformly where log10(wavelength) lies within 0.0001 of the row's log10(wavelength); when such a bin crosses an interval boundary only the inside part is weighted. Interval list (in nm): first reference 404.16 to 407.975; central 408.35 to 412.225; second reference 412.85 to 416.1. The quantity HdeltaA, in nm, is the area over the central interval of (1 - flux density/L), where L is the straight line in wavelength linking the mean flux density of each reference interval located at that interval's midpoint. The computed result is 0.17 nm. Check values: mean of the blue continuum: 16.7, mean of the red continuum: 17.9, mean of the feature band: 16.6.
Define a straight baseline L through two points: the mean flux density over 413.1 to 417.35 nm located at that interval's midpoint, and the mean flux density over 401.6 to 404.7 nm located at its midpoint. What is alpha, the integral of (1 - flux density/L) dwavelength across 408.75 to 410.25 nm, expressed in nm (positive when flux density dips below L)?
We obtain 0.12 nm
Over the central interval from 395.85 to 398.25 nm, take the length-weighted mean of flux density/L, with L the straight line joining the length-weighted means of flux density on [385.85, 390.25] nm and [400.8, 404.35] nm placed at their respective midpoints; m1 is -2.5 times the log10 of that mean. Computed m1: 0.49 mag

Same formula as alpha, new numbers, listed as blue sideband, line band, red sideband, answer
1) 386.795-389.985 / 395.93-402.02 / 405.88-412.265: 0.267 nm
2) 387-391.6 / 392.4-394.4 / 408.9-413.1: 0.913 nm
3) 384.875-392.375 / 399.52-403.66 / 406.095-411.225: -0.428 nm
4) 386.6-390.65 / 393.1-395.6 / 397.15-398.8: 0.650 nm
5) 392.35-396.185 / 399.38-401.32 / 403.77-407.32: -0.396 nm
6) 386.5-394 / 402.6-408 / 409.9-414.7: -0.435 nm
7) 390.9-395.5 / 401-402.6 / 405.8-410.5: -0.385 nm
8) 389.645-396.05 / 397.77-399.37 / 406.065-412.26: -0.308 nm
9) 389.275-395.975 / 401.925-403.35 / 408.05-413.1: -0.211 nm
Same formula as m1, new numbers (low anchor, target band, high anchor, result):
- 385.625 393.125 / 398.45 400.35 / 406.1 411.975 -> -0.13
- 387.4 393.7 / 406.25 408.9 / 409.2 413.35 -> -0.05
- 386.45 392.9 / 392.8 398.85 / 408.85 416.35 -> 0.34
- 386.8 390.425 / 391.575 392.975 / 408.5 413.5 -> 0.15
